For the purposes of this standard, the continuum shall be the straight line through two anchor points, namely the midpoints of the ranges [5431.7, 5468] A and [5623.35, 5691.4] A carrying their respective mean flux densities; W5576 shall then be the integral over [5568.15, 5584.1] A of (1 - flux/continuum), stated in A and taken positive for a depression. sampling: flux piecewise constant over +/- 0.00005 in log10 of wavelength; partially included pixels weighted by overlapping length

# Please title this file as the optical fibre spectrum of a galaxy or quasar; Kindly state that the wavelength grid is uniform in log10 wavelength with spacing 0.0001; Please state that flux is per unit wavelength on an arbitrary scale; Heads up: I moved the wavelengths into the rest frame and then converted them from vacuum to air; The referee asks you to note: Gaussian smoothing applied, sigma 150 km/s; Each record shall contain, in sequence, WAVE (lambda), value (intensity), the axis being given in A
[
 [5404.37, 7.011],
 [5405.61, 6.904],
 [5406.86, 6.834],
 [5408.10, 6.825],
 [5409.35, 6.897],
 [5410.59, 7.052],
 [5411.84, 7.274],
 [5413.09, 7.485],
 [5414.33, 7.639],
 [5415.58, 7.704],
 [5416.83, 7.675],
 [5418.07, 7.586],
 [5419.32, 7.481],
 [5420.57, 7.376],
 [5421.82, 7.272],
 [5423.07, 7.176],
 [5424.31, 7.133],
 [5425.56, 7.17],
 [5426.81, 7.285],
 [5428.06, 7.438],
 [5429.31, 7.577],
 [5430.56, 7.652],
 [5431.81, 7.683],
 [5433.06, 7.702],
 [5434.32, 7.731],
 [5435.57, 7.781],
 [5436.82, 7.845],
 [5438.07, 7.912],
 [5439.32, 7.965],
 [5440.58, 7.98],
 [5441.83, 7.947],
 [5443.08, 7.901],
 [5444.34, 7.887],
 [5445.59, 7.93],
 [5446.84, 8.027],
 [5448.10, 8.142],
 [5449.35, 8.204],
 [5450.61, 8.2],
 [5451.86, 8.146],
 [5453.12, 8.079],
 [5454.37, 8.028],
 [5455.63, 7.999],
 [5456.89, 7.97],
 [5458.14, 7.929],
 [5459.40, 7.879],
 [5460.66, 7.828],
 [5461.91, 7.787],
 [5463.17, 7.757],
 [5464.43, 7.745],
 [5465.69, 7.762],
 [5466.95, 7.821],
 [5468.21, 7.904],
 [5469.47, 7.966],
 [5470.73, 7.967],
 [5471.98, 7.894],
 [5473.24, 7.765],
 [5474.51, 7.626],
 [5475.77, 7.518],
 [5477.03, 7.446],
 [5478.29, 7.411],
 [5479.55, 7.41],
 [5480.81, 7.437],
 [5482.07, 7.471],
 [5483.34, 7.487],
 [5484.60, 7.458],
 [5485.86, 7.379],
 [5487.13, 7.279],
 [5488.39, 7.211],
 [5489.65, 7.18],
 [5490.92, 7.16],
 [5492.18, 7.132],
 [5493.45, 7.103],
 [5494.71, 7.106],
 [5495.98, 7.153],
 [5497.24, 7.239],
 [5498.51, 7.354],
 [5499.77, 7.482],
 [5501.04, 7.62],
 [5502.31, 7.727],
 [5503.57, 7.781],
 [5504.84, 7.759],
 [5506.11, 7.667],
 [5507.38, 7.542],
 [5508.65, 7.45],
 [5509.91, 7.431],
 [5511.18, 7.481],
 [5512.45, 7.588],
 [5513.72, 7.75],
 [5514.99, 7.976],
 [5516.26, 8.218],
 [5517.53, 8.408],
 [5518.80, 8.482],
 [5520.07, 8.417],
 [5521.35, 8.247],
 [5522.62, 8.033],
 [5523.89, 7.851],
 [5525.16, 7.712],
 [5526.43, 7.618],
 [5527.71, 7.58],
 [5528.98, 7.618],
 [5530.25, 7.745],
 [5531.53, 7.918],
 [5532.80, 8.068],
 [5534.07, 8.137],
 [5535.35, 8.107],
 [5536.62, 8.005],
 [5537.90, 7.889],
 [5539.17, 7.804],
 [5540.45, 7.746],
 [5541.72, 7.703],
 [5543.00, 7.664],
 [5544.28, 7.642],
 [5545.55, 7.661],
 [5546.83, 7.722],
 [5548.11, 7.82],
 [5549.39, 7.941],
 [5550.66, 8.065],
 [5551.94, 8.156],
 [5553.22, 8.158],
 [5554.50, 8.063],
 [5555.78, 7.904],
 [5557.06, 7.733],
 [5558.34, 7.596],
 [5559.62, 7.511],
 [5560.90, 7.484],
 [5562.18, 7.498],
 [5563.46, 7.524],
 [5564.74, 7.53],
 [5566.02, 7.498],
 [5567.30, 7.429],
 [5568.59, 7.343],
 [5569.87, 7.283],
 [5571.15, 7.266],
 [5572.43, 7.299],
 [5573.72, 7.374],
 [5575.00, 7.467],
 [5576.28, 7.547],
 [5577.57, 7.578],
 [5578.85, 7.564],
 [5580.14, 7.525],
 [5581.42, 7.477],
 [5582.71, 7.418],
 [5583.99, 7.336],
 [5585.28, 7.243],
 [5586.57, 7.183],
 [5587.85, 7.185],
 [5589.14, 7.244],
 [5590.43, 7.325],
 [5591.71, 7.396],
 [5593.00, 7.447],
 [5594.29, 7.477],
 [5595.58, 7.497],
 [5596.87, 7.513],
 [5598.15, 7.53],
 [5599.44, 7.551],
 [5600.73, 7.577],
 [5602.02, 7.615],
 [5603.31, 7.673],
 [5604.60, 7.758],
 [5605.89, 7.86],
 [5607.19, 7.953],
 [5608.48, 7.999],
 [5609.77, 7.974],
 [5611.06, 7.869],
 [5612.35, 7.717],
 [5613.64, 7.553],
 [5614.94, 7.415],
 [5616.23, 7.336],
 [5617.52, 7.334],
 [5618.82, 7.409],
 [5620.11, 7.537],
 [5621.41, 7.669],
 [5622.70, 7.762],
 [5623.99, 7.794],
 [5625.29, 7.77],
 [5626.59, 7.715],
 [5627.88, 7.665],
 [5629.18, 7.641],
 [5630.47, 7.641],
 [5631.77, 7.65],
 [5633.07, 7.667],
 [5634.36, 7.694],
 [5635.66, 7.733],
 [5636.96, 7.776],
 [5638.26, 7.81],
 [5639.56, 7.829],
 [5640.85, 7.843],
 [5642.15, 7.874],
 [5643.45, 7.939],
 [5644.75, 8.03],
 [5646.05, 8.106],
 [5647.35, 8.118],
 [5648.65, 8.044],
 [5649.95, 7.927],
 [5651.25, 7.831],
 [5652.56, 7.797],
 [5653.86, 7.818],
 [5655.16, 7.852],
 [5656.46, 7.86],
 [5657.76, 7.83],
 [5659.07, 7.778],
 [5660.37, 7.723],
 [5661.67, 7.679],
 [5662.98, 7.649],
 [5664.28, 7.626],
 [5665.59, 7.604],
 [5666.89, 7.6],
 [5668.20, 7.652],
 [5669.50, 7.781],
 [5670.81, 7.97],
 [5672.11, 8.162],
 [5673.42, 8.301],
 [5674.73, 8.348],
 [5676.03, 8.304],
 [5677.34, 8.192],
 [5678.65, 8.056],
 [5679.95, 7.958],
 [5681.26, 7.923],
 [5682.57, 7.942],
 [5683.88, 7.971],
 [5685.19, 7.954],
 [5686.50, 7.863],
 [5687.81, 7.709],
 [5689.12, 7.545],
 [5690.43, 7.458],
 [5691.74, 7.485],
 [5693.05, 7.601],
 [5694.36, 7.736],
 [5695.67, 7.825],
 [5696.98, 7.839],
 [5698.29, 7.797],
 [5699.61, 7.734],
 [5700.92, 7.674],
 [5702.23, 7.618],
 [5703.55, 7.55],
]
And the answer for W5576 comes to 0.9 A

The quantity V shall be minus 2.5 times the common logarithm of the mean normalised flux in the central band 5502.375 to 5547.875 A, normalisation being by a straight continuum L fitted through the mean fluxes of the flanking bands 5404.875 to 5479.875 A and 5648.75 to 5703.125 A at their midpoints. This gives -0.016 mag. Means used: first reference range 7.67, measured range 7.84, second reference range 7.83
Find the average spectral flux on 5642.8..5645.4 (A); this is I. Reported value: 7.98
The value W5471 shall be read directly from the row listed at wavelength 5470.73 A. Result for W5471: 7.967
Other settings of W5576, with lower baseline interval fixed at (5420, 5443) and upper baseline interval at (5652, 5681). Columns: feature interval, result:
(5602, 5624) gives 0.41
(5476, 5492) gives 0.64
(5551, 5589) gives 1.21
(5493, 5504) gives 0.41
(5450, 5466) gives -0.63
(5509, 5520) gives -0.33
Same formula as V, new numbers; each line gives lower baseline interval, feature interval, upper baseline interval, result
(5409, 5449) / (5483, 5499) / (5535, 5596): 0.052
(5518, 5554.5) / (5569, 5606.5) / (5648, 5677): 0.062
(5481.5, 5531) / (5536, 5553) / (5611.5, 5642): -0.030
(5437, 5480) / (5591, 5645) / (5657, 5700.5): 0.024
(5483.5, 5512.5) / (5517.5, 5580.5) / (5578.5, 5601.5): -0.049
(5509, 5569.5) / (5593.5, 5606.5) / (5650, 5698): 0.031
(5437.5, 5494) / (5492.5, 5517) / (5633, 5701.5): 0.029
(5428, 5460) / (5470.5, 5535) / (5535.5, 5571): 0.024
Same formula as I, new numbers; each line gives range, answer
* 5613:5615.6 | 7.47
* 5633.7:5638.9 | 7.75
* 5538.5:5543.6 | 7.74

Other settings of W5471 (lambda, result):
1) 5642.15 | 7.874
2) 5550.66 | 8.065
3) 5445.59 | 7.93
